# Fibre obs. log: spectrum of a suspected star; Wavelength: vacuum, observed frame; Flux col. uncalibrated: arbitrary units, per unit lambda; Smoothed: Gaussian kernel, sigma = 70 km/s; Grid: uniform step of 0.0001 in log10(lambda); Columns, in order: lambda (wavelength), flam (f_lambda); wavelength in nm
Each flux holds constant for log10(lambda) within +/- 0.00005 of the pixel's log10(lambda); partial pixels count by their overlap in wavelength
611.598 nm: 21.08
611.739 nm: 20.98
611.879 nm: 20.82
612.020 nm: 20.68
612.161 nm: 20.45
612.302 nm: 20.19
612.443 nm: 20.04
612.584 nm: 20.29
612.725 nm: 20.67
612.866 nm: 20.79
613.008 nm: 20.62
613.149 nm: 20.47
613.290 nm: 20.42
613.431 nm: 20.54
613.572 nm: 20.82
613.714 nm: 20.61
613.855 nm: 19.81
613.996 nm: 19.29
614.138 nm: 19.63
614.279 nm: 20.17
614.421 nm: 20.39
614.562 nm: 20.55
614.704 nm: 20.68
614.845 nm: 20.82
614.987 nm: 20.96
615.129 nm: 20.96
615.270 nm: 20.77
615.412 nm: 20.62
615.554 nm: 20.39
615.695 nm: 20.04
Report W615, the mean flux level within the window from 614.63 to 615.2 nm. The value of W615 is 20.9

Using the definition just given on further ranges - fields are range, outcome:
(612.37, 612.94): 20.4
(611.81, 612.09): 20.7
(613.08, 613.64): 20.6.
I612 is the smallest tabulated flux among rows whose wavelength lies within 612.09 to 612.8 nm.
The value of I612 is 20.04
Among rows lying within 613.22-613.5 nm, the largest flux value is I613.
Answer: 20.54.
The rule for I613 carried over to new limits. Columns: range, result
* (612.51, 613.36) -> 20.79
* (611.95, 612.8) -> 20.68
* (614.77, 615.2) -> 20.96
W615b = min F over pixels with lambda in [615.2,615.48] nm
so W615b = 20.62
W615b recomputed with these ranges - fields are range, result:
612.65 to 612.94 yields 20.67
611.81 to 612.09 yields 20.68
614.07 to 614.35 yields 19.63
